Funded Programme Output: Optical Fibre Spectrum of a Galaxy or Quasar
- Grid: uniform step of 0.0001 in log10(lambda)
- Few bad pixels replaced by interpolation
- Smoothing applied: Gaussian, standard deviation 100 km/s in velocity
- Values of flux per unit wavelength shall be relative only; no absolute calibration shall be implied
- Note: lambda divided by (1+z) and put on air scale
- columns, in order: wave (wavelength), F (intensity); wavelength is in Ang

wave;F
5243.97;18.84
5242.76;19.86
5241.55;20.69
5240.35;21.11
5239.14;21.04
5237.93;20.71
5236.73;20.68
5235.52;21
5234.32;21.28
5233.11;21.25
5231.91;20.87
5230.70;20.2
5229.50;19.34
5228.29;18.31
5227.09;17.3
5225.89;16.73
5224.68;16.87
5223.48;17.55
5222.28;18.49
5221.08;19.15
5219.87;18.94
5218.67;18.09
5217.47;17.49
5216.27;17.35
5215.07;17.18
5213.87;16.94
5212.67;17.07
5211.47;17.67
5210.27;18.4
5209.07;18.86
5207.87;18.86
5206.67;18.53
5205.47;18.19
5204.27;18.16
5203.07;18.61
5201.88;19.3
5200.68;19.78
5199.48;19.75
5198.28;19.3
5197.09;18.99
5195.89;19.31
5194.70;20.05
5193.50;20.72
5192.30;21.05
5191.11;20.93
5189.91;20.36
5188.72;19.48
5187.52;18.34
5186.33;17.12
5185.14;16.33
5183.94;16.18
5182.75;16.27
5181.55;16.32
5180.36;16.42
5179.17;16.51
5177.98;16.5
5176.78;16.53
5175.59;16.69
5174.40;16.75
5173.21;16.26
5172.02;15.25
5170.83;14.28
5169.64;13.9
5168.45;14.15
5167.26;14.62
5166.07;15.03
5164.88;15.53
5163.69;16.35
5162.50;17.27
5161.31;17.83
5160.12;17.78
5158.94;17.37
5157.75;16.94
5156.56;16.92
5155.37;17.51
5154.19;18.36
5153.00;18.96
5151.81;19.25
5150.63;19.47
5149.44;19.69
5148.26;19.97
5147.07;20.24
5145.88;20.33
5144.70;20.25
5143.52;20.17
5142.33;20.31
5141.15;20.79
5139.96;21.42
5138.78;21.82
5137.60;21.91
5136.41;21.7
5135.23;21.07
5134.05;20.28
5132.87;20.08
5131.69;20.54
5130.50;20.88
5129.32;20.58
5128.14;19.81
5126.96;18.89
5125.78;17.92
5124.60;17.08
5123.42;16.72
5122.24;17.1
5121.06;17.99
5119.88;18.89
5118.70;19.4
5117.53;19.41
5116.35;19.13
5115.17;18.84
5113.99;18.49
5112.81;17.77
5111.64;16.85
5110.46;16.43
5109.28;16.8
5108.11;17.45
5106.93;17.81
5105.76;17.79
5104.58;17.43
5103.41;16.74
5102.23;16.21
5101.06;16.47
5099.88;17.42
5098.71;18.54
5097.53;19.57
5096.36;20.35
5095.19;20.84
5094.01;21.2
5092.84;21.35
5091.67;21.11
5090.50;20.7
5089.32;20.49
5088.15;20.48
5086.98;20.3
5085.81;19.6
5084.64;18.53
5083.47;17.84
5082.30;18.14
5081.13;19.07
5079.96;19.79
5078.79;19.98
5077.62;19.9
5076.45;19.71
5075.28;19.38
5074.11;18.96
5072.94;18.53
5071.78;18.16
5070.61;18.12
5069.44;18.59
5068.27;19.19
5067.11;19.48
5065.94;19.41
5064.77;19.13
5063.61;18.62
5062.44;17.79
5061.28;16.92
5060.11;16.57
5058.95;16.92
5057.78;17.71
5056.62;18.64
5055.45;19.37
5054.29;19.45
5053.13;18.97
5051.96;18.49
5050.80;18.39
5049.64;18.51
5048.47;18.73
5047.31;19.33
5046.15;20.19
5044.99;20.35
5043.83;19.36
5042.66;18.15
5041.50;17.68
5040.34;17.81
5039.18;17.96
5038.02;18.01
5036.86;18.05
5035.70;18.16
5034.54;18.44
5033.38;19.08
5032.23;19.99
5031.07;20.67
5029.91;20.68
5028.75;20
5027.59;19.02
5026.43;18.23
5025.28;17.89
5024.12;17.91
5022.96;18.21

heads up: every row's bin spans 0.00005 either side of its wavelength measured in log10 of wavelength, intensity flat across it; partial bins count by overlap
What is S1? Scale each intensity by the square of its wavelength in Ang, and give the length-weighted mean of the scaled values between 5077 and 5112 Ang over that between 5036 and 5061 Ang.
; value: 1.0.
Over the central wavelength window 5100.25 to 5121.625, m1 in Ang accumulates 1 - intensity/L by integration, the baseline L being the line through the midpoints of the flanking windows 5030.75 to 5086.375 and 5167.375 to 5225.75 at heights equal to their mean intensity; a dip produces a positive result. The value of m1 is 0.7 Ang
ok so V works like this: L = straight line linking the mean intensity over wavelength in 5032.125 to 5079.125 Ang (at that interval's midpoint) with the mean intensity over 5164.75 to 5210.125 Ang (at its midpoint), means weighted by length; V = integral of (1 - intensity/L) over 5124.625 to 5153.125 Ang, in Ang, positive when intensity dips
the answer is -3.5 Ang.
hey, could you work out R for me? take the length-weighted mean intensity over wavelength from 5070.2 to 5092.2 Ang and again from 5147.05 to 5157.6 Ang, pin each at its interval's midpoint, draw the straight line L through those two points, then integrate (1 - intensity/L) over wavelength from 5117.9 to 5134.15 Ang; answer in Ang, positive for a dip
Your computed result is 0.02 Ang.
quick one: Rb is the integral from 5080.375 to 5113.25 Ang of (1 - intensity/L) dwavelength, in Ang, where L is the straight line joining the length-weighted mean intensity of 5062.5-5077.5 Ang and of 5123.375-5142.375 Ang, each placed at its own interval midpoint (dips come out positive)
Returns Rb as 1.3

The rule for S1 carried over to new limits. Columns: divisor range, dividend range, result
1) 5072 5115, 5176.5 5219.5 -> 1.01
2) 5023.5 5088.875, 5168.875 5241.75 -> 1.03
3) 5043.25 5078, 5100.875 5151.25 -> 1.04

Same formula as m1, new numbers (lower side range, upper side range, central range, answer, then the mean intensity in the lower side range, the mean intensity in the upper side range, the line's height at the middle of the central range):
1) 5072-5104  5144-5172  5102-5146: -1.8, 19.3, 17.4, 18.3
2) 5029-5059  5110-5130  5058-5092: -0.6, 18.9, 18.3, 18.6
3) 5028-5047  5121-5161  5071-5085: 0.1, 19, 19.4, 19.2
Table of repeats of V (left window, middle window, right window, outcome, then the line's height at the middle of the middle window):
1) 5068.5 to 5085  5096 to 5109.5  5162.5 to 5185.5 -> 0.3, 18.1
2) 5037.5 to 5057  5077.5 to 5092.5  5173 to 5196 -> -0.9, 18.5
